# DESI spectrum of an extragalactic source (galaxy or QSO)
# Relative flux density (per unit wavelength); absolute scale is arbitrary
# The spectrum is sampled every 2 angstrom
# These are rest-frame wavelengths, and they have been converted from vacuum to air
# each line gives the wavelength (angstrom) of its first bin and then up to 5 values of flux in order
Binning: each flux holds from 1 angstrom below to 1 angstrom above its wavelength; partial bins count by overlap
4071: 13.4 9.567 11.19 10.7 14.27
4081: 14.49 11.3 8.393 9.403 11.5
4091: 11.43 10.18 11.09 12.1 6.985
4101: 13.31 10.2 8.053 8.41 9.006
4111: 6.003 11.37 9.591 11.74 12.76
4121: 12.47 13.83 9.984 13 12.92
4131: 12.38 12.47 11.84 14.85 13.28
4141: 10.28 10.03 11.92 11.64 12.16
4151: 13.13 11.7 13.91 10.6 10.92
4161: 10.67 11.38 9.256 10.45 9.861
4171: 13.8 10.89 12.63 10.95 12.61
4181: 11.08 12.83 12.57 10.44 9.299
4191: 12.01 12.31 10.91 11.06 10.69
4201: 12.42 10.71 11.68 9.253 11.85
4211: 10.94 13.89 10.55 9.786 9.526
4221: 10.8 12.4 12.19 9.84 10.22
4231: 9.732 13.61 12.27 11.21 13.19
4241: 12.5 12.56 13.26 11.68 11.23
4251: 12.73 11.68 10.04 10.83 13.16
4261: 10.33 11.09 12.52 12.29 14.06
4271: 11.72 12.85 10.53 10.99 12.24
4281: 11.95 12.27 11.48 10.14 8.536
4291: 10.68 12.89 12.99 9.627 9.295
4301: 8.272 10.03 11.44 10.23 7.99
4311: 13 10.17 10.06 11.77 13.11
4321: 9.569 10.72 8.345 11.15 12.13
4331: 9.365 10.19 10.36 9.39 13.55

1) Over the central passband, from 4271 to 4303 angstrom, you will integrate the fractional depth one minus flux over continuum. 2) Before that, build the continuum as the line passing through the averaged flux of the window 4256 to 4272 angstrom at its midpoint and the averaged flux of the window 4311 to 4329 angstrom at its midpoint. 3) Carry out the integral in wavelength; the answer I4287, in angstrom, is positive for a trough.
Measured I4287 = 1.5 angstrom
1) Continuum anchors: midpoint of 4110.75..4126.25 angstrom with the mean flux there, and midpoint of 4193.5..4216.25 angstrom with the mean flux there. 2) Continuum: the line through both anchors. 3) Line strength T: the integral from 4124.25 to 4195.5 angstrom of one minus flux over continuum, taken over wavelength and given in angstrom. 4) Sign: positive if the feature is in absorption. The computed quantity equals -2.8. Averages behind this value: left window 11.2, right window 11.3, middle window 11.7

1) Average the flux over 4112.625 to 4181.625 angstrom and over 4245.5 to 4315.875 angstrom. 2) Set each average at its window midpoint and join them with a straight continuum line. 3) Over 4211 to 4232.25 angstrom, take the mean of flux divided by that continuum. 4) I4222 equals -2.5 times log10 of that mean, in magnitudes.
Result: 0.05 mag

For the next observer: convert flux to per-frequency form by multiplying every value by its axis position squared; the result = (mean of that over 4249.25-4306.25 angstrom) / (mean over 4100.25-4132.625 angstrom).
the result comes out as 1.11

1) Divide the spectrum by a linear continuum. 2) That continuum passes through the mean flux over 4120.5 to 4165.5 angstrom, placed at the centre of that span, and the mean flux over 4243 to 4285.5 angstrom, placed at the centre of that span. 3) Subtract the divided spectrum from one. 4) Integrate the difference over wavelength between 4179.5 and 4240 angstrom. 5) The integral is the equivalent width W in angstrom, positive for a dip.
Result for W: 3.0 angstrom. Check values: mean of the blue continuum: 12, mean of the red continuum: 11.9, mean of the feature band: 11.3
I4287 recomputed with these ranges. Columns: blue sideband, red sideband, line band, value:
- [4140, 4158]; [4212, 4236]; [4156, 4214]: 0.9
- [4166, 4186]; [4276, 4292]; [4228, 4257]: -1.3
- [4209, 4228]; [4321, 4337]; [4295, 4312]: 0.4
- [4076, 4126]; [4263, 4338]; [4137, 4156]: -2.4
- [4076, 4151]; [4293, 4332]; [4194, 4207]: -0.2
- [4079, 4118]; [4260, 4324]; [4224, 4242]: -1.3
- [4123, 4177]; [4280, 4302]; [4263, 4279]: -1.7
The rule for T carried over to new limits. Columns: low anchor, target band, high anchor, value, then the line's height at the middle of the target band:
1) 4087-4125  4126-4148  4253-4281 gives -3.05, 10.7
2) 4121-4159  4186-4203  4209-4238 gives 0.66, 11.6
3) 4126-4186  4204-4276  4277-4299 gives -1.18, 11.4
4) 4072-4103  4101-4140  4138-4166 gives -0.16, 11.3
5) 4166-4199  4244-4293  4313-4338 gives -3.33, 10.9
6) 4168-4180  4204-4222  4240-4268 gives 1.37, 11.8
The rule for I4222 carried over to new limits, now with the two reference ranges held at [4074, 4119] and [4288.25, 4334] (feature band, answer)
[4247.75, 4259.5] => -0.10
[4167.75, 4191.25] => -0.10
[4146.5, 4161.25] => -0.13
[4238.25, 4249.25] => -0.18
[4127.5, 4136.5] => -0.19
